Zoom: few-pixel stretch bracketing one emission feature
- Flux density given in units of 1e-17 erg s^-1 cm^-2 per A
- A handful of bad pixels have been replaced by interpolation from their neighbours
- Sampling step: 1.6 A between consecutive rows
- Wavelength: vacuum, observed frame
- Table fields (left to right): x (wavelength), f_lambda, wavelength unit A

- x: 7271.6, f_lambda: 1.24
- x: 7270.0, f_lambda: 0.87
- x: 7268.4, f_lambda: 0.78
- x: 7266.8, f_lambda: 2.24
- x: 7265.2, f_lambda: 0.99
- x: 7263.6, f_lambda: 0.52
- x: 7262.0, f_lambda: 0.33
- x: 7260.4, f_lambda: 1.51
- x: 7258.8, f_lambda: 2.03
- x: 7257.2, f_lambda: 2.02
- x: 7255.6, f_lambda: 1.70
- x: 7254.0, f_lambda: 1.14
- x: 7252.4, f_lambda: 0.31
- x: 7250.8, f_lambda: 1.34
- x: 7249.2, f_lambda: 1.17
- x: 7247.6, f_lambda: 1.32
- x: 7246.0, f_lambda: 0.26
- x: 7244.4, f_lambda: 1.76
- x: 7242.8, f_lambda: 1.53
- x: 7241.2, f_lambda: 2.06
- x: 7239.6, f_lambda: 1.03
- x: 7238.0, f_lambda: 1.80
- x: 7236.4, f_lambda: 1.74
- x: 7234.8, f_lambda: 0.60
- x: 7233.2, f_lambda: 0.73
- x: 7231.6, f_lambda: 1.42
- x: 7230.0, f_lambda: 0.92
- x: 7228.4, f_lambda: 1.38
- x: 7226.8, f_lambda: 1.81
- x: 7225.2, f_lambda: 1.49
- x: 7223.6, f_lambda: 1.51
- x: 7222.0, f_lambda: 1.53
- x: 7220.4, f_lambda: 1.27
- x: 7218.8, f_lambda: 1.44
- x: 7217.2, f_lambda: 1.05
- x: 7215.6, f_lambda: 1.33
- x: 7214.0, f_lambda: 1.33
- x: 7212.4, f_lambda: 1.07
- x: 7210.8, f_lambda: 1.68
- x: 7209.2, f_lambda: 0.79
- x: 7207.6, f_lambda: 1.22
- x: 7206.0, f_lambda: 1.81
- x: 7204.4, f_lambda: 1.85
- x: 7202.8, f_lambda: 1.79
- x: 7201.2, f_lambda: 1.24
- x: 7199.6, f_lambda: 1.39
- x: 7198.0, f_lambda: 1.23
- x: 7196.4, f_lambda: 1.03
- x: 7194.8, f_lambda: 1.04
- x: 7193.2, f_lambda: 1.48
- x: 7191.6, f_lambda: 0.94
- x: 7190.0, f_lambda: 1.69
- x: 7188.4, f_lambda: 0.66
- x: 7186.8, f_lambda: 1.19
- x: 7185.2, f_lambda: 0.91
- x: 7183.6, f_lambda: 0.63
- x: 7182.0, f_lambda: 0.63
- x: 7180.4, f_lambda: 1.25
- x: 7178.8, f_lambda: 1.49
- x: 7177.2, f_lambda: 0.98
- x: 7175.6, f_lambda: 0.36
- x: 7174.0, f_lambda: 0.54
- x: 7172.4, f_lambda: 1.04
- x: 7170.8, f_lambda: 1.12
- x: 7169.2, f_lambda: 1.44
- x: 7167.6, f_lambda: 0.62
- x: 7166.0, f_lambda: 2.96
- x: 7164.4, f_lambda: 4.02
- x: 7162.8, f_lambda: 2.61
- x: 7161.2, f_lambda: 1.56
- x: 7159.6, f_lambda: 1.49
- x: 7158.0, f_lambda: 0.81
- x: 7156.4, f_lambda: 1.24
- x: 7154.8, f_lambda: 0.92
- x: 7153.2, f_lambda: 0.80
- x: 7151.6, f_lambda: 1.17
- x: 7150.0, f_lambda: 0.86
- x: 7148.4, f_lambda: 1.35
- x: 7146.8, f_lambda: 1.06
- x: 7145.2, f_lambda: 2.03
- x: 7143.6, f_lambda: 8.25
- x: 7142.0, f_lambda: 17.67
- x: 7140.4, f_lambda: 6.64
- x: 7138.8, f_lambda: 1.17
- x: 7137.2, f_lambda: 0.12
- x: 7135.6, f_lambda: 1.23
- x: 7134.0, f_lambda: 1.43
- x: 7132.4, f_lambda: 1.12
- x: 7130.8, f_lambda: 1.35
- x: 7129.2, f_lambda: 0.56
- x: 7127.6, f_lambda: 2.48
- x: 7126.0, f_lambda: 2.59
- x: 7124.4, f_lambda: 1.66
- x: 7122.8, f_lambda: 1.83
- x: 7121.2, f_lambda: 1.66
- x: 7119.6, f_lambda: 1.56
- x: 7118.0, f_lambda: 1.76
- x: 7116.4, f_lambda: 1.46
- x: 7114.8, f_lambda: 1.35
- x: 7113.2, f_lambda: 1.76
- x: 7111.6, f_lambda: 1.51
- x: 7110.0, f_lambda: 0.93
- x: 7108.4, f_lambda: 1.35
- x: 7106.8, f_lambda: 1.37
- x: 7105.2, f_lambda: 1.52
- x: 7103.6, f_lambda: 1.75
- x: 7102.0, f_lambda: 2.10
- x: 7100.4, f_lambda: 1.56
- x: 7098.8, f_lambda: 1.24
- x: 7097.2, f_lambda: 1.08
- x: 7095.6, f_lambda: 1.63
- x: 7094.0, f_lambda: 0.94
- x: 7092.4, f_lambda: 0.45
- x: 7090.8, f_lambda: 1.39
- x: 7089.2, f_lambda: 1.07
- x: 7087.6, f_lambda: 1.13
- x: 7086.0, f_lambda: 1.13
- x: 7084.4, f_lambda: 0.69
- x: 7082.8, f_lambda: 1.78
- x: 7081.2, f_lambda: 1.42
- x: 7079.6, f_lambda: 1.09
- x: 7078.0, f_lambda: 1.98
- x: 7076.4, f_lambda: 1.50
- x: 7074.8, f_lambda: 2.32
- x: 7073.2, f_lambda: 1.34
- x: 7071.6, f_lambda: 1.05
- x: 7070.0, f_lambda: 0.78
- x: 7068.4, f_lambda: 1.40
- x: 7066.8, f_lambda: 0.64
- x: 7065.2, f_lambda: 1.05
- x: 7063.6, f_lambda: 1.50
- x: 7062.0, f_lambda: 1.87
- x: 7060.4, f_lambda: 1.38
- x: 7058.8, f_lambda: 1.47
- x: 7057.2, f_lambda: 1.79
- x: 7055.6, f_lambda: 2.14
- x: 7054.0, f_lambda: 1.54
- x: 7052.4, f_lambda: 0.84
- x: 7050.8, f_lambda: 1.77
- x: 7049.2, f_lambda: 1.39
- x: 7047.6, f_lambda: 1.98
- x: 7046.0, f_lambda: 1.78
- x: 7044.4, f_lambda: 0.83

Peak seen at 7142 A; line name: Halpha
